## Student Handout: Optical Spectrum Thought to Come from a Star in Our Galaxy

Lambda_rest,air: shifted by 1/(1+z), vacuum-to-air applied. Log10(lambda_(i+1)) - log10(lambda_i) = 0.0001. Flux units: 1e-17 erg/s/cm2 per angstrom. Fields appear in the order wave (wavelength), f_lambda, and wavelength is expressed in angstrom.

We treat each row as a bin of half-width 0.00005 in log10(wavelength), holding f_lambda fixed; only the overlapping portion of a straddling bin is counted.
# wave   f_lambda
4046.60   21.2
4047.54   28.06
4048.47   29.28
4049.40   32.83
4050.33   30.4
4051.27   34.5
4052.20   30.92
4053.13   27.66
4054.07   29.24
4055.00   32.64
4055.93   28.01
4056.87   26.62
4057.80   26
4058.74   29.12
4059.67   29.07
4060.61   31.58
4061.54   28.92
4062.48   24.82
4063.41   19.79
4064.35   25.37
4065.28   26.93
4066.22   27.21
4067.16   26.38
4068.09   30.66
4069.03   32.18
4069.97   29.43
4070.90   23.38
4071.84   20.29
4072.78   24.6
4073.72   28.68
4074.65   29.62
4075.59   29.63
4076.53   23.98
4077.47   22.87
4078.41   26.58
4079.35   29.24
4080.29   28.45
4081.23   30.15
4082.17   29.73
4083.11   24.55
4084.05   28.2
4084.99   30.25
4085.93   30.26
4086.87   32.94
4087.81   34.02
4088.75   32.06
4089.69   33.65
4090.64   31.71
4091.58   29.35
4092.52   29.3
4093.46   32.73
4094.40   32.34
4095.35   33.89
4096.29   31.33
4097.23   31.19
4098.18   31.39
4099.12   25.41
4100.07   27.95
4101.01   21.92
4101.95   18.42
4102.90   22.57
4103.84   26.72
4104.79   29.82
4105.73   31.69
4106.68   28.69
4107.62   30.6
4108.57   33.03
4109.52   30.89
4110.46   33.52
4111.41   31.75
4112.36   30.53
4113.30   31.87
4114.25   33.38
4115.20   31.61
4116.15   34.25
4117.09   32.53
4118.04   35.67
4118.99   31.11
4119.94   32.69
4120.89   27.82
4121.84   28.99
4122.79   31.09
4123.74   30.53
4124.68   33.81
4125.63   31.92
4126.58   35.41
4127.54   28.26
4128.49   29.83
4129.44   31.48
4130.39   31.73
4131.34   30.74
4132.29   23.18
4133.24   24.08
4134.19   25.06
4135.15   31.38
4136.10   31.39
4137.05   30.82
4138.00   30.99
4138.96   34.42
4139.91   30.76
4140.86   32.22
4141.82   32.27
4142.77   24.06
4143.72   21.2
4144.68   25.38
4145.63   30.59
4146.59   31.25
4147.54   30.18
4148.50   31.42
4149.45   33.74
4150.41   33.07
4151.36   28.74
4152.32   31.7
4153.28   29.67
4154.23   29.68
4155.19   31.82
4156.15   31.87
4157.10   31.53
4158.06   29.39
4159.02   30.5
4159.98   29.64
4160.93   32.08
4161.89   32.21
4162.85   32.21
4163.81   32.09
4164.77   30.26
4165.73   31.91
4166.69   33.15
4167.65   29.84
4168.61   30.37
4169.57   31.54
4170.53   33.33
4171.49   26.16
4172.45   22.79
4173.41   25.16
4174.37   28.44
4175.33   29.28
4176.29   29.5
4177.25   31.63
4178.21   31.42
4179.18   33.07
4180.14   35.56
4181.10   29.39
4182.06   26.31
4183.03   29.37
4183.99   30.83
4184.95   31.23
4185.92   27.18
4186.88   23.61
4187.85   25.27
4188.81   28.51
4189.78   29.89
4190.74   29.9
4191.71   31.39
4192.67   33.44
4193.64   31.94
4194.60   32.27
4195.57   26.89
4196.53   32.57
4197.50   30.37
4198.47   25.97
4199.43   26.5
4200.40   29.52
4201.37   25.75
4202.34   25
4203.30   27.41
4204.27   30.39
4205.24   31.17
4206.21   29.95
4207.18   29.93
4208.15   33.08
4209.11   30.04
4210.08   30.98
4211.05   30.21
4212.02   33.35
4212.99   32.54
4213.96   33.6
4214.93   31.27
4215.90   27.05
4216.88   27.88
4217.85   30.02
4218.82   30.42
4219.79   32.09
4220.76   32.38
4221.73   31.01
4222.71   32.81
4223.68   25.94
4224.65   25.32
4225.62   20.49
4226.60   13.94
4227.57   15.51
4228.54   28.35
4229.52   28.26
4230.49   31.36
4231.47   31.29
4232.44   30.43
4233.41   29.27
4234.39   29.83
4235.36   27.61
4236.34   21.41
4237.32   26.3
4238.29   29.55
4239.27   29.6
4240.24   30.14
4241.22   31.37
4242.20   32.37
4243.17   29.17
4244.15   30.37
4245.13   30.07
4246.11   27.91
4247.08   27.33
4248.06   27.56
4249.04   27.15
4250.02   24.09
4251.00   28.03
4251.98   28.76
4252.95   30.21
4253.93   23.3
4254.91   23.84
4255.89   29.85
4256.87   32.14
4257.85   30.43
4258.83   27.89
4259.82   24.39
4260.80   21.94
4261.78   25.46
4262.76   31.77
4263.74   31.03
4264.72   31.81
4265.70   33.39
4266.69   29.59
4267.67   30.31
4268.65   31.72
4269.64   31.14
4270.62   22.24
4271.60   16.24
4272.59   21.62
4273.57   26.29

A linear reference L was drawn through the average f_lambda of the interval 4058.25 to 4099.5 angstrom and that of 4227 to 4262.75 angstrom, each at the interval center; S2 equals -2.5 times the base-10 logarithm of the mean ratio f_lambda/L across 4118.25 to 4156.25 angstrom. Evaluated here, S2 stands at -0.07 mag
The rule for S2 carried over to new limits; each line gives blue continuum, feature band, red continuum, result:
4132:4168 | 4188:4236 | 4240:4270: 0.01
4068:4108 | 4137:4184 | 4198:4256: -0.06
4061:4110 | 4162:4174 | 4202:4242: -0.05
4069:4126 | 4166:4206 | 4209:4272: -0.02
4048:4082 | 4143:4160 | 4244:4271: -0.07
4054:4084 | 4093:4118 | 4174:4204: -0.08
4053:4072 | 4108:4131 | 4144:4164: -0.08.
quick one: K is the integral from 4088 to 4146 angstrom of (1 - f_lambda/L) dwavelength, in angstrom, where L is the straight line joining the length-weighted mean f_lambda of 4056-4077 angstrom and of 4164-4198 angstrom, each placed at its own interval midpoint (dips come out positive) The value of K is -3.78 angstrom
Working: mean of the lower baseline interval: 27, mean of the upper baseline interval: 29.8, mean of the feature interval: 30.1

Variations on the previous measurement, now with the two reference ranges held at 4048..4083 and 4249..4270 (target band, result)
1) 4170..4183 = -0.50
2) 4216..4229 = 0.83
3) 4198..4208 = 0.02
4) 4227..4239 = 0.47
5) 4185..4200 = -0.40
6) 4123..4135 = -0.67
